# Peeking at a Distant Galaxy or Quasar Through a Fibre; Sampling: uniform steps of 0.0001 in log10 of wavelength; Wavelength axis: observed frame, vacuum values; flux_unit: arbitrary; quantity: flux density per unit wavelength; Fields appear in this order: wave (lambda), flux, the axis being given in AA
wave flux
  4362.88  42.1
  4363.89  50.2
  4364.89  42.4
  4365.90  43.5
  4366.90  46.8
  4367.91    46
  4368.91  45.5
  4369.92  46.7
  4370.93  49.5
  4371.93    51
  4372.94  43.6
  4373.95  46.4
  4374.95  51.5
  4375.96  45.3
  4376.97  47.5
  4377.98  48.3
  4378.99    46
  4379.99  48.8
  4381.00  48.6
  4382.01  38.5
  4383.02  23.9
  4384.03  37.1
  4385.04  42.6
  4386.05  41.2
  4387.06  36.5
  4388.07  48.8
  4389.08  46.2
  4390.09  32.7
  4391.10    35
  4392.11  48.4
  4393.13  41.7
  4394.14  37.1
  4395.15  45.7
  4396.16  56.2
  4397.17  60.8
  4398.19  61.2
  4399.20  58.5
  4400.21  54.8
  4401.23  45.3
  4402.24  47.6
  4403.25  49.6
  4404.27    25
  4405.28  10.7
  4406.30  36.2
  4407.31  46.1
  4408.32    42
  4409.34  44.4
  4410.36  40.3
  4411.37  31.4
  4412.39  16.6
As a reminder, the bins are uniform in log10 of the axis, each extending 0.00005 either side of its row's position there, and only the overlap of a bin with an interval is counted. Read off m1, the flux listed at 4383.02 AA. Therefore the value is 23.9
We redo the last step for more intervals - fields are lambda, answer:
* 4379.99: 48.8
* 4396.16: 56.2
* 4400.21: 54.8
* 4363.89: 50.2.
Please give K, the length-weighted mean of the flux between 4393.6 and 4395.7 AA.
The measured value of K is 41.8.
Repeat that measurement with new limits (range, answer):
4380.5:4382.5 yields 43.6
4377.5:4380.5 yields 47.8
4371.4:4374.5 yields 47.2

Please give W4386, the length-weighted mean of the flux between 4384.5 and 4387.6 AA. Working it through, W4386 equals 40.2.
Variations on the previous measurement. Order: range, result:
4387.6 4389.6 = 47.4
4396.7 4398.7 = 60.9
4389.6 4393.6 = 39.4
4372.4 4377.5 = 46.8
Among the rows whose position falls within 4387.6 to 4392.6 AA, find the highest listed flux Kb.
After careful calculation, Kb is 48.8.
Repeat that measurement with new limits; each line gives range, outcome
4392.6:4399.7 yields 61.2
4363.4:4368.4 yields 50.2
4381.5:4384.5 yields 38.5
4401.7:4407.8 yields 49.6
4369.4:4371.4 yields 49.5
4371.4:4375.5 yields 51.5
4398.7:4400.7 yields 58.5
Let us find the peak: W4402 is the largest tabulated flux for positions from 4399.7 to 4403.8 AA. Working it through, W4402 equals 54.8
